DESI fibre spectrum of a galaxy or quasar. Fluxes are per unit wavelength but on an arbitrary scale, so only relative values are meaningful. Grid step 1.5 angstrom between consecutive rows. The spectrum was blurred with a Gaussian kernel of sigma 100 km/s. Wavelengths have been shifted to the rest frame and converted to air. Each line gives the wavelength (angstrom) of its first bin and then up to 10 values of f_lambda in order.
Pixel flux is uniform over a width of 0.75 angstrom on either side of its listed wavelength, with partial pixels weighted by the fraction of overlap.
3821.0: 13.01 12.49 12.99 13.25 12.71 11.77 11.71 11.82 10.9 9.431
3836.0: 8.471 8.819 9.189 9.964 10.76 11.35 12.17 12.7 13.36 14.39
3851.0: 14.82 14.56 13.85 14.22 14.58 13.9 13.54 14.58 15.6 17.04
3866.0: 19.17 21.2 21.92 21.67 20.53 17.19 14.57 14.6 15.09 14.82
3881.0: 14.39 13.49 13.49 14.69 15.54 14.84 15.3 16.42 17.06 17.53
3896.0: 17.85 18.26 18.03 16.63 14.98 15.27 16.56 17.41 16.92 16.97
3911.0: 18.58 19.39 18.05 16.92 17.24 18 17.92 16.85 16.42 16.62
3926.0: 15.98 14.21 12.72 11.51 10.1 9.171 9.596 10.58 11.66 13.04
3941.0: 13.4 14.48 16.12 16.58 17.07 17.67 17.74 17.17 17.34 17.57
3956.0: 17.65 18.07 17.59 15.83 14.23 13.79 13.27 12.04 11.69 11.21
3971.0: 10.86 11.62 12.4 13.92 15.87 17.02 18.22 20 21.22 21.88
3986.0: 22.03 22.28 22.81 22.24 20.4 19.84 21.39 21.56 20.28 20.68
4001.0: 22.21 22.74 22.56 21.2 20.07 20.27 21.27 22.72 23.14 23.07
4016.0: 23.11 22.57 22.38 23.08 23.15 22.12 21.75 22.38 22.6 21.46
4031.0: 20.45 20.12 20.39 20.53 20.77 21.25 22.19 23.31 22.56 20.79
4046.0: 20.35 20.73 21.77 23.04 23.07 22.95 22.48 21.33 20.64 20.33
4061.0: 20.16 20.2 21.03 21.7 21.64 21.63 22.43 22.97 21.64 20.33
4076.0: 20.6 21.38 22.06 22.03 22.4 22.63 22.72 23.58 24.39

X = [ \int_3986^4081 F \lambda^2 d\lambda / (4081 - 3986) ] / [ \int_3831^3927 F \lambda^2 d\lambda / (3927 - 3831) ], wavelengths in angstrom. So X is 1.52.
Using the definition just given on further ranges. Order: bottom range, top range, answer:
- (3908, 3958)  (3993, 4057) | 1.47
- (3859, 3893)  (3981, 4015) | 1.40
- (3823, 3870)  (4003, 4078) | 1.78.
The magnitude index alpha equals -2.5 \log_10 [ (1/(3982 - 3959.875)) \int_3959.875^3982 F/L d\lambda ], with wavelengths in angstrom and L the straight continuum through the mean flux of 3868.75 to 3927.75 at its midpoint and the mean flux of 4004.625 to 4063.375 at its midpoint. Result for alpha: 0.349 mag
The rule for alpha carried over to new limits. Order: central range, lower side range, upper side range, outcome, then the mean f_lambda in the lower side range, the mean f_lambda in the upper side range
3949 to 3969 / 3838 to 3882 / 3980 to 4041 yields 0.23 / 15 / 21.6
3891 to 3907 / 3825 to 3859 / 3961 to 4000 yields -0.18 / 12.1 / 17.4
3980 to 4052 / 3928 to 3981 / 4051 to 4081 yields -0.19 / 14.3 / 21.5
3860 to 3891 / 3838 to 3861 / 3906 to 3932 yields -0.16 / 12.9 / 16.4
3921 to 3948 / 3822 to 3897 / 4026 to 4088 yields 0.24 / 14.3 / 21.7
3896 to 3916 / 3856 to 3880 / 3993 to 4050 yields 0.05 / 16.9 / 21.7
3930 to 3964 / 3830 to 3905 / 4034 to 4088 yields 0.20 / 14.8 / 21.7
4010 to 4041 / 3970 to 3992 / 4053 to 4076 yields -0.11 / 18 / 21.4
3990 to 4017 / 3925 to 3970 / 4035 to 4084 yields -0.20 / 14.3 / 21.6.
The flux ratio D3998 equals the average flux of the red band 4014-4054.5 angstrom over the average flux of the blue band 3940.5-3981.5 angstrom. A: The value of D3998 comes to 1.43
